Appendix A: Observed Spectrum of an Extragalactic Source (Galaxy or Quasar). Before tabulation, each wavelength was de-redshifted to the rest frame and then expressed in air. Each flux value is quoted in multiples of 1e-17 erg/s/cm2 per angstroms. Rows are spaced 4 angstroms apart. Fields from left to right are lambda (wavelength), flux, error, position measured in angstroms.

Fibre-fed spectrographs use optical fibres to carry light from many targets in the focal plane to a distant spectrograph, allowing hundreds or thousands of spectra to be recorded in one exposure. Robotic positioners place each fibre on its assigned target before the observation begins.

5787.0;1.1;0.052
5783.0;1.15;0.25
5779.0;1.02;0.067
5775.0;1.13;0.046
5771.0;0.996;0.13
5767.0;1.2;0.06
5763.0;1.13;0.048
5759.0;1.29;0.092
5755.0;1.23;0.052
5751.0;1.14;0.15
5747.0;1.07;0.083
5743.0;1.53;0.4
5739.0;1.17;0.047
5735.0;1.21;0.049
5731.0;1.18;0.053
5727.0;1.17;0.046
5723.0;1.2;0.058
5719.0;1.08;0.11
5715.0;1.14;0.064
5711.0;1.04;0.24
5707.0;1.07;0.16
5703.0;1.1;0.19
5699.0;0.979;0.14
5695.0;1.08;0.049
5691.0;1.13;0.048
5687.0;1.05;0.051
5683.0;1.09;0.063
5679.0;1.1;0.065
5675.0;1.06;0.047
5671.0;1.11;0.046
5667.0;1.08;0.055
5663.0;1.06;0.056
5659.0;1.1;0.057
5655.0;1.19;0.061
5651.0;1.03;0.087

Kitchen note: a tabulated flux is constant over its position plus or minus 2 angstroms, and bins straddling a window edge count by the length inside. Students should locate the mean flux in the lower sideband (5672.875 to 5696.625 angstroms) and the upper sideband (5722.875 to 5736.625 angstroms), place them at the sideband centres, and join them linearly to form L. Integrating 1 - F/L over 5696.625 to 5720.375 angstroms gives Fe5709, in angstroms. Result 1.5 angstroms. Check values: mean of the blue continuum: 1.09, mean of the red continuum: 1.19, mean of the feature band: 1.07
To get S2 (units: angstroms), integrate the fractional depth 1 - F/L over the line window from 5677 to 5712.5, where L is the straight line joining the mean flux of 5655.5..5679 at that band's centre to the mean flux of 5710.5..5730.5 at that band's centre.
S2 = 1.36 angstroms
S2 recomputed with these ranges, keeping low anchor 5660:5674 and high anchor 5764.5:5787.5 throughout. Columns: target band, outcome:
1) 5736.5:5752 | -1.9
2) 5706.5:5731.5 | -0.8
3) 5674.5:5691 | 0.0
